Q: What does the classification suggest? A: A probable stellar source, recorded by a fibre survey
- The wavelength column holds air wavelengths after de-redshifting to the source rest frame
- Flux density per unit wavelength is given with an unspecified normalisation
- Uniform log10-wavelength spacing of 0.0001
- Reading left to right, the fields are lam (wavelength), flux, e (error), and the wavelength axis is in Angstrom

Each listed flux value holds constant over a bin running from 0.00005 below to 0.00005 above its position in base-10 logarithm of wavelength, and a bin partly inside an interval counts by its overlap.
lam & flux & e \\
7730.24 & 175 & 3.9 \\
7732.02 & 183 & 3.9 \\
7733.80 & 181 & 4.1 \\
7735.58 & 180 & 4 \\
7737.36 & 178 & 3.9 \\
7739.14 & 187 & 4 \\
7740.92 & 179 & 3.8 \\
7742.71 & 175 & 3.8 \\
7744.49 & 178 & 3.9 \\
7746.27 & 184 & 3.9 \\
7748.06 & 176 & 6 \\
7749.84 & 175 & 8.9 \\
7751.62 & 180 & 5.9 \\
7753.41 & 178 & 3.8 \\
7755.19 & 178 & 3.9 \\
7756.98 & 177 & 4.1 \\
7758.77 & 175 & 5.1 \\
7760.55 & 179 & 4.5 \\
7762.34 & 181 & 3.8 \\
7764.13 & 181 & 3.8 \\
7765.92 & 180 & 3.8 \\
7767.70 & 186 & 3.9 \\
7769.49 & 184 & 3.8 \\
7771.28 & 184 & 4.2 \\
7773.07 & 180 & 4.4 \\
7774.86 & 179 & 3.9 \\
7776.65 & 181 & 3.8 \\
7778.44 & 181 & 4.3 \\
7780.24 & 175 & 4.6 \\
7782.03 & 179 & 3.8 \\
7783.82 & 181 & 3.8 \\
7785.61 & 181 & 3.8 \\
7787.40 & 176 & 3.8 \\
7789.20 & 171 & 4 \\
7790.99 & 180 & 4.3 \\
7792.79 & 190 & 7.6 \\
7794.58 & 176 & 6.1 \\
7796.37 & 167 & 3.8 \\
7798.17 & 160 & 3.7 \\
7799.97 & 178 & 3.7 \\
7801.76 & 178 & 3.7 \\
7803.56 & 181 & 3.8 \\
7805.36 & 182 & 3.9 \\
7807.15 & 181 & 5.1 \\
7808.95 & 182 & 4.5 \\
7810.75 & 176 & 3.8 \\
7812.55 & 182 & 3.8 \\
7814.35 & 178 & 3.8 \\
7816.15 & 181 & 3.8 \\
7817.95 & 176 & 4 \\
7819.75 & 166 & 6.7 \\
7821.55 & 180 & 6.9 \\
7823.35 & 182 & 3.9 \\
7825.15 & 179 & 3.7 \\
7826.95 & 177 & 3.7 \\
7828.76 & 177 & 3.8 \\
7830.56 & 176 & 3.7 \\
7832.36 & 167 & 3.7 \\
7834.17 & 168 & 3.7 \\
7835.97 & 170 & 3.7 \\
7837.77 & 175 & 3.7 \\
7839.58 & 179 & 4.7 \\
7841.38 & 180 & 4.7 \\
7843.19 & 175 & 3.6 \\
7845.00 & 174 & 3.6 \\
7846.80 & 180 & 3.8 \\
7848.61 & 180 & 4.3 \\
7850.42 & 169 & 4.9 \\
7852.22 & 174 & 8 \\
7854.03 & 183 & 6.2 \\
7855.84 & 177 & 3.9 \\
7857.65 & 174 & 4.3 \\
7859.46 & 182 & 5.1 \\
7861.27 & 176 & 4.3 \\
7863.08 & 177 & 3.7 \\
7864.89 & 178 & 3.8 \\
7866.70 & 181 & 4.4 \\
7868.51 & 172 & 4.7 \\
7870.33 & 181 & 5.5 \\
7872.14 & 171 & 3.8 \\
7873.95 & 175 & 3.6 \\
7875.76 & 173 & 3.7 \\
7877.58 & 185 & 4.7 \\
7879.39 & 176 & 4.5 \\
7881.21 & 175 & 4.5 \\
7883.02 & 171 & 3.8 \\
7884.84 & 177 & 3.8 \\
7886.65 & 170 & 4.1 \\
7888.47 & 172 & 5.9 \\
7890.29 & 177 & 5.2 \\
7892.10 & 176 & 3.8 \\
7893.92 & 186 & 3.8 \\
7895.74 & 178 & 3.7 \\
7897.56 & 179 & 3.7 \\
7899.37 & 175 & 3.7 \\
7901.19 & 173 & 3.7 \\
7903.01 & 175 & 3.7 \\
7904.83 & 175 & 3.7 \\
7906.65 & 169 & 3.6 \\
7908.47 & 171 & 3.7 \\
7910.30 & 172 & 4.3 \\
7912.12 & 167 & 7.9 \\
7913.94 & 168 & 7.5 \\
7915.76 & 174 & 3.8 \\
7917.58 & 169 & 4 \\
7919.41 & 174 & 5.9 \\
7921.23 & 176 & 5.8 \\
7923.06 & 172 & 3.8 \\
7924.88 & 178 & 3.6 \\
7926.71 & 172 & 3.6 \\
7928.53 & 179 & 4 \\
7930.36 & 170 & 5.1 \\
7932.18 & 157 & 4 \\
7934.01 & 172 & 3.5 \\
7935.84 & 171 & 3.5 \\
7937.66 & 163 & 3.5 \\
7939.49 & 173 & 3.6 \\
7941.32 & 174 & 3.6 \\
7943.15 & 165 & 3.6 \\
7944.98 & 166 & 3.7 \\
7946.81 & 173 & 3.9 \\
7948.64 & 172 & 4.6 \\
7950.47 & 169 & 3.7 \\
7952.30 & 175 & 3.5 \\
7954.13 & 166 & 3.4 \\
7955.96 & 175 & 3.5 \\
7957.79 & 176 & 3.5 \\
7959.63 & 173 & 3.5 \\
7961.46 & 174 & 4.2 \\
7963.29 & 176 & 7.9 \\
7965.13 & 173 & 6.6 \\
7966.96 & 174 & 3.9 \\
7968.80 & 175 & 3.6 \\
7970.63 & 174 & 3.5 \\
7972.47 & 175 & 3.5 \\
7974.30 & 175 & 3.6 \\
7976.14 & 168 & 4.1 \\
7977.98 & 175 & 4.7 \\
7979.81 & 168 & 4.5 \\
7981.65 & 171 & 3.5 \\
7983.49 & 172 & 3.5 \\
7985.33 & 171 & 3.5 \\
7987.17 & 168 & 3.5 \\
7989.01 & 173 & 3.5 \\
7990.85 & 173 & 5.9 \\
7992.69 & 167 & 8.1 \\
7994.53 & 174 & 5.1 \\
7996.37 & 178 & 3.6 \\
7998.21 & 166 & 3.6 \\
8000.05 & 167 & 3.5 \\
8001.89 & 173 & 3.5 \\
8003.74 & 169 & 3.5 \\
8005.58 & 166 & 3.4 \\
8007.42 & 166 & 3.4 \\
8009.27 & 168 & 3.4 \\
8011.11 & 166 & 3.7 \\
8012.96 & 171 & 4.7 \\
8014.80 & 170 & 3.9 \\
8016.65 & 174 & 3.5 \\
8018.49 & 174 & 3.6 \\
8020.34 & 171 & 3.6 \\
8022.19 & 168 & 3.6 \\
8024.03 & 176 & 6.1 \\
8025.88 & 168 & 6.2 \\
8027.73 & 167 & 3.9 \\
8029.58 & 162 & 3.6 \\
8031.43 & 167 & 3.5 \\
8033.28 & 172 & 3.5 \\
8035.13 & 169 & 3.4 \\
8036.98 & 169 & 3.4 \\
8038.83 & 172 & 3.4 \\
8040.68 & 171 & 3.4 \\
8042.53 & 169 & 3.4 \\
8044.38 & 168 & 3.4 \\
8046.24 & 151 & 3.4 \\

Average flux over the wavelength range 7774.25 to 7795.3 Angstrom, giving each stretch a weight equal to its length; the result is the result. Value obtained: 179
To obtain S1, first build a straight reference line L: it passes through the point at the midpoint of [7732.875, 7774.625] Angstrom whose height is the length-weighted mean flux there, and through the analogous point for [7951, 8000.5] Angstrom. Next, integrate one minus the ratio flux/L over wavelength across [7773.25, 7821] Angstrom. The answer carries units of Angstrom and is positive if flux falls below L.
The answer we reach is 0.2 Angstrom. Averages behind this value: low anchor 180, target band 178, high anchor 172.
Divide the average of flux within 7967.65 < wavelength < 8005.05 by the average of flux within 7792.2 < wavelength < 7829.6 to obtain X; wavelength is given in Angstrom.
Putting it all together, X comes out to 0.97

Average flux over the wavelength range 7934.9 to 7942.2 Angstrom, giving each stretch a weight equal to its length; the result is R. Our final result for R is 170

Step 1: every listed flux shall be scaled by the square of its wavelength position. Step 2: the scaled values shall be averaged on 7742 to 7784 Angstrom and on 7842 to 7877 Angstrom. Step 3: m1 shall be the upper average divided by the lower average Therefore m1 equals 1.0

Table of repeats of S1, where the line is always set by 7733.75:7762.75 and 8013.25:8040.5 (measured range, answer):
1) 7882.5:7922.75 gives 0.0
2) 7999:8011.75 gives 0.2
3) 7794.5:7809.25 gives 0.1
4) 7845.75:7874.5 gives -0.3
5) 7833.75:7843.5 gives 0.1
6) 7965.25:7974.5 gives -0.1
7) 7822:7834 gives 0.0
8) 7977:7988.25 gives 0.0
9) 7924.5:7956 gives 0.4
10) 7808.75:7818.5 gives -0.1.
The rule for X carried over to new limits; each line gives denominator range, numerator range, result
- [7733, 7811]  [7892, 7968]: 0.96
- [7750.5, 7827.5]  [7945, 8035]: 0.96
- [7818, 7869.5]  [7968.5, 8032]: 0.97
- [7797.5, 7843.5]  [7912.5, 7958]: 0.97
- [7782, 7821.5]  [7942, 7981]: 0.97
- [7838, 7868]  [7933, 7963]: 0.97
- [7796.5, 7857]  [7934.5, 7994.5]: 0.97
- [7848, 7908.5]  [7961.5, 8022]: 0.97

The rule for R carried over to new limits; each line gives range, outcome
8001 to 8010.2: 168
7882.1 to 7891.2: 174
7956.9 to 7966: 174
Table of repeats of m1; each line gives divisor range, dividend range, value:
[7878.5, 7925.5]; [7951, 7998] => 1.01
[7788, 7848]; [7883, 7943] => 1.00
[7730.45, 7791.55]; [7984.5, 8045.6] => 1.01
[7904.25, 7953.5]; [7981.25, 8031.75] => 1.01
